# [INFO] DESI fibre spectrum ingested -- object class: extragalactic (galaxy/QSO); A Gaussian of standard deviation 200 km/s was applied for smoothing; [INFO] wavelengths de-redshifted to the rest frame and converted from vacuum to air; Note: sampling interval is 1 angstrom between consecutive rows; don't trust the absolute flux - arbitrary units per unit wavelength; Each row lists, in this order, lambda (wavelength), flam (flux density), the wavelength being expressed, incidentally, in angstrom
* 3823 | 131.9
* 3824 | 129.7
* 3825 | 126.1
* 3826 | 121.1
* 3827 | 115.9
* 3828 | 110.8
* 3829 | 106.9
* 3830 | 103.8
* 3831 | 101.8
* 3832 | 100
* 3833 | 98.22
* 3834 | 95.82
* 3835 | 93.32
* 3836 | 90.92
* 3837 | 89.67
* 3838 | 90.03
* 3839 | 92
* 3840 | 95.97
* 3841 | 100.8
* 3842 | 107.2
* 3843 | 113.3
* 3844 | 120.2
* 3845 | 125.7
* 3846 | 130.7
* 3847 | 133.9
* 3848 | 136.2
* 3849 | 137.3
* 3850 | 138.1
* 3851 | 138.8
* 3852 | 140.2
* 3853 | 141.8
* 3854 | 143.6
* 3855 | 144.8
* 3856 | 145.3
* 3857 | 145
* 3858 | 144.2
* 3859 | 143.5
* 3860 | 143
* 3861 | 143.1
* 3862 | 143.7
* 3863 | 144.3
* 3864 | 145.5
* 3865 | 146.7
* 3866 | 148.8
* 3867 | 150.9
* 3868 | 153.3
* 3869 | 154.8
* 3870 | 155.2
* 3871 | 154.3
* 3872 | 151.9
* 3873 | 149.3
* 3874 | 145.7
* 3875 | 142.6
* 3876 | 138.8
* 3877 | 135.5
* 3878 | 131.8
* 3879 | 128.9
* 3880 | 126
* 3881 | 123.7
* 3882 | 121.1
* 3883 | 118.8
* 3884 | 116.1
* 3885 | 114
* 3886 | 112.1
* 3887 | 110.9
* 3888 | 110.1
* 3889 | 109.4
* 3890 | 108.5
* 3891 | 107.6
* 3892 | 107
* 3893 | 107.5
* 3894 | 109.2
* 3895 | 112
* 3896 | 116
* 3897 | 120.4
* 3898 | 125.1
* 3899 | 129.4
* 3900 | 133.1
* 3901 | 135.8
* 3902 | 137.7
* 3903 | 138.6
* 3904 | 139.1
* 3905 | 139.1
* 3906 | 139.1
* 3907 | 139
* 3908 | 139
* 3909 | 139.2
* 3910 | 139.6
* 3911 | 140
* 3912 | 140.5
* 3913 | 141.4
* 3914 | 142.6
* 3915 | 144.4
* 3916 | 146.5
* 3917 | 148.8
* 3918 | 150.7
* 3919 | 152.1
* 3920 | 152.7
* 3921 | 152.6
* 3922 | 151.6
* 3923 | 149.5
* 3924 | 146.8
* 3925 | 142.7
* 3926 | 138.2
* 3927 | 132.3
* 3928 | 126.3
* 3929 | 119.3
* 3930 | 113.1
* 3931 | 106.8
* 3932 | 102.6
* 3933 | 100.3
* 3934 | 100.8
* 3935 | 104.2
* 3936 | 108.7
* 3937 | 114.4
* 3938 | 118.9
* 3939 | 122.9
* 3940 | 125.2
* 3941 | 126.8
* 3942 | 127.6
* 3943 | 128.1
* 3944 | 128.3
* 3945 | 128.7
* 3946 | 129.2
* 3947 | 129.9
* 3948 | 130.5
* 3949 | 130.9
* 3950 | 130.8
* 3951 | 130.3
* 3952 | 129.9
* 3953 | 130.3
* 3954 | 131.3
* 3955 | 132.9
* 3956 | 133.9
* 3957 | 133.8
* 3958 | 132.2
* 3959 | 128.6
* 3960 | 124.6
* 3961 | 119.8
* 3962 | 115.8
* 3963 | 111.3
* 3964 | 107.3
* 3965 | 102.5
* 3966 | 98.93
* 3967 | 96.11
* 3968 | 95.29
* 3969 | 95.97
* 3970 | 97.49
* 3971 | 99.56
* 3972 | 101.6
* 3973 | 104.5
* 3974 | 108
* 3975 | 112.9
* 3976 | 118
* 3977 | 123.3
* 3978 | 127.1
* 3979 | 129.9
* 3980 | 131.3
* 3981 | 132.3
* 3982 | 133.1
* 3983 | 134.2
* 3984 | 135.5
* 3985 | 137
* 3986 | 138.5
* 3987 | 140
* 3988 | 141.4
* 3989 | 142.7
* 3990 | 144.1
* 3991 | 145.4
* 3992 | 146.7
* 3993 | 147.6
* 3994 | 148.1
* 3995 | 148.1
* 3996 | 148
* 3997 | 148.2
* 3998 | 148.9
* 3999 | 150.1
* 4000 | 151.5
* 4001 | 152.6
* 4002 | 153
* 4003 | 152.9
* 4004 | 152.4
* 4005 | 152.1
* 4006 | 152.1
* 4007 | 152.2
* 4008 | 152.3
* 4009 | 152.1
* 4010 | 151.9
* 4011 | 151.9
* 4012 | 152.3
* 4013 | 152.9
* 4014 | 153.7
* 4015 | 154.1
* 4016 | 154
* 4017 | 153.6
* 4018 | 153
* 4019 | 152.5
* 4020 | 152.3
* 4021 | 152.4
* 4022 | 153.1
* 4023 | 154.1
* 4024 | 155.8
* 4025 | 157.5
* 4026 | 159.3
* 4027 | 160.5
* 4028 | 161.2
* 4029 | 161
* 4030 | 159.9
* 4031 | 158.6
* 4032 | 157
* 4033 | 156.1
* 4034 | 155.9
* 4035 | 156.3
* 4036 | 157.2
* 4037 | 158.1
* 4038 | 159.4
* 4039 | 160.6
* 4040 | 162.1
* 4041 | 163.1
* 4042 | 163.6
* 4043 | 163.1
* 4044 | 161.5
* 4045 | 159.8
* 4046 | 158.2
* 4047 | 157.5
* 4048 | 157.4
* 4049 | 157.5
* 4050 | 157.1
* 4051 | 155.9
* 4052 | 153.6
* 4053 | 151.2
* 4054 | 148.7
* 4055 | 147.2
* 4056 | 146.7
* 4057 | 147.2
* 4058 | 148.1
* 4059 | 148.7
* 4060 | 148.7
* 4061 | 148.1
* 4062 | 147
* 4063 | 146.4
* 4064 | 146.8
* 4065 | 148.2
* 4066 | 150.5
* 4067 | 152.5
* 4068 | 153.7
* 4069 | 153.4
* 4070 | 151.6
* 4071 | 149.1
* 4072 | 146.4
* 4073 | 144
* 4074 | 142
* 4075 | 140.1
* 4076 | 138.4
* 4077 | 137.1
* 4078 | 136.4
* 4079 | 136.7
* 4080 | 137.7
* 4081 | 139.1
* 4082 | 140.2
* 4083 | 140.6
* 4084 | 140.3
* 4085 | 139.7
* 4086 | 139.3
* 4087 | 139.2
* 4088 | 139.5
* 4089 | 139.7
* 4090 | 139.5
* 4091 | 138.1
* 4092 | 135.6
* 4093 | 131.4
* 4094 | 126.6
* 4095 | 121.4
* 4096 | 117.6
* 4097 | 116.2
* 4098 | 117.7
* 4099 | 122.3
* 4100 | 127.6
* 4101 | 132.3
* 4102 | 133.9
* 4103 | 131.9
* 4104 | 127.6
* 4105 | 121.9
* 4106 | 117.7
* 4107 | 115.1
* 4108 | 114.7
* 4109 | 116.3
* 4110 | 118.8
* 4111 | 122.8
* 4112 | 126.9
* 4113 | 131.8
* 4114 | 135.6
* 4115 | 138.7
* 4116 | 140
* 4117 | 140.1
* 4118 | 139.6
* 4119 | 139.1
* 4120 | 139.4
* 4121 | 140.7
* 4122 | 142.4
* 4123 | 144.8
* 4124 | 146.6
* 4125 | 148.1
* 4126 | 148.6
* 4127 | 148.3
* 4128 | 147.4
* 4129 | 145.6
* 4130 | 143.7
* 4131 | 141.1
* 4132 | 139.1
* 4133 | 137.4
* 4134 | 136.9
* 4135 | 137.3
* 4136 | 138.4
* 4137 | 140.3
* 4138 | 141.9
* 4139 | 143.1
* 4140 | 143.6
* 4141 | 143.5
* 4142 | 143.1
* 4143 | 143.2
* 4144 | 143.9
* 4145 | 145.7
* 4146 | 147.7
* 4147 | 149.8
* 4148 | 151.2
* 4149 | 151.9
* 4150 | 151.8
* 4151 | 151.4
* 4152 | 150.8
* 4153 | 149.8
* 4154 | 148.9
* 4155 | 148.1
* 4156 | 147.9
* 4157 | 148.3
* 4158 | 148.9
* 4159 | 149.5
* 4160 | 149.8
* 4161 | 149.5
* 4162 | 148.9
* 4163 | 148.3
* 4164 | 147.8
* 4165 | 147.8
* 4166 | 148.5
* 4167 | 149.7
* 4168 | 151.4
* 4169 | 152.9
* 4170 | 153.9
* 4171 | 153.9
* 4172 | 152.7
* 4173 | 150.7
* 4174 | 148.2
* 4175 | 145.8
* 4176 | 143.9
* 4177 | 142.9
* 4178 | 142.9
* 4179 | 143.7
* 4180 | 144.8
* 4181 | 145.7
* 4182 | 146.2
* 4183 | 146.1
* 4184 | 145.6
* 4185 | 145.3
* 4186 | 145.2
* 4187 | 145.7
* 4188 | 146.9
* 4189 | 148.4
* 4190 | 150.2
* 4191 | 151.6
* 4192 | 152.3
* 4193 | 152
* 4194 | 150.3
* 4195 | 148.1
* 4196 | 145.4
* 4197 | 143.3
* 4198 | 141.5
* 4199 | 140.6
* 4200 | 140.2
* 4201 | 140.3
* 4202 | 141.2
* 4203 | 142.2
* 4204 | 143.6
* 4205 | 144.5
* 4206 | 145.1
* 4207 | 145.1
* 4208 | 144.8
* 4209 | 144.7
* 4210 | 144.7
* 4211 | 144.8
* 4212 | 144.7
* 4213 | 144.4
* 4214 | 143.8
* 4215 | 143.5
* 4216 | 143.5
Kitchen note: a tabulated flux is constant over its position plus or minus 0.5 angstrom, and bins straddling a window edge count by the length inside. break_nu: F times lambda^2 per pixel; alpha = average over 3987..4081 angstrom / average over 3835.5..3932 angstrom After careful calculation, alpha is 1.2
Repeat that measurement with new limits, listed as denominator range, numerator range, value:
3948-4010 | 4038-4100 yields 1.15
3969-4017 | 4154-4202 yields 1.16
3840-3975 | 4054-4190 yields 1.23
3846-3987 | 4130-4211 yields 1.28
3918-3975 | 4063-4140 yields 1.21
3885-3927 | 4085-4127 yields 1.10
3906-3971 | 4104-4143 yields 1.18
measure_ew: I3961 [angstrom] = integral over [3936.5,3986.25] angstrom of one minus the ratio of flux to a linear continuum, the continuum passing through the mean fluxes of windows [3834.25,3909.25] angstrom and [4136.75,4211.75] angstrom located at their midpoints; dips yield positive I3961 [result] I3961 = 4.6 angstrom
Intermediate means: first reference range 129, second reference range 147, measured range 122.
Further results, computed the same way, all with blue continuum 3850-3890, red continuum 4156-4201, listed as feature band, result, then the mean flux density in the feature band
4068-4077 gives -0.1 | 146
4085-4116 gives 3.5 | 128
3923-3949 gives 3.1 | 123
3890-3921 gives 1.0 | 134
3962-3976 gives 3.7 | 103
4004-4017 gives -1.0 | 153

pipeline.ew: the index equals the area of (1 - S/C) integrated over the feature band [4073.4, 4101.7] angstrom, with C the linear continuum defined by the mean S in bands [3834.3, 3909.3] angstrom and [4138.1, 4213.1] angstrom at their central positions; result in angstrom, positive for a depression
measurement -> 1.5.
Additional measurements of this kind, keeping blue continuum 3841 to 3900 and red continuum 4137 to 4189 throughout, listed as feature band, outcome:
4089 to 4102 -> 1.4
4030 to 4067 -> -3.5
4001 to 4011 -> -1.0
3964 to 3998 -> 2.9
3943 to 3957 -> 0.5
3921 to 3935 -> 0.9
